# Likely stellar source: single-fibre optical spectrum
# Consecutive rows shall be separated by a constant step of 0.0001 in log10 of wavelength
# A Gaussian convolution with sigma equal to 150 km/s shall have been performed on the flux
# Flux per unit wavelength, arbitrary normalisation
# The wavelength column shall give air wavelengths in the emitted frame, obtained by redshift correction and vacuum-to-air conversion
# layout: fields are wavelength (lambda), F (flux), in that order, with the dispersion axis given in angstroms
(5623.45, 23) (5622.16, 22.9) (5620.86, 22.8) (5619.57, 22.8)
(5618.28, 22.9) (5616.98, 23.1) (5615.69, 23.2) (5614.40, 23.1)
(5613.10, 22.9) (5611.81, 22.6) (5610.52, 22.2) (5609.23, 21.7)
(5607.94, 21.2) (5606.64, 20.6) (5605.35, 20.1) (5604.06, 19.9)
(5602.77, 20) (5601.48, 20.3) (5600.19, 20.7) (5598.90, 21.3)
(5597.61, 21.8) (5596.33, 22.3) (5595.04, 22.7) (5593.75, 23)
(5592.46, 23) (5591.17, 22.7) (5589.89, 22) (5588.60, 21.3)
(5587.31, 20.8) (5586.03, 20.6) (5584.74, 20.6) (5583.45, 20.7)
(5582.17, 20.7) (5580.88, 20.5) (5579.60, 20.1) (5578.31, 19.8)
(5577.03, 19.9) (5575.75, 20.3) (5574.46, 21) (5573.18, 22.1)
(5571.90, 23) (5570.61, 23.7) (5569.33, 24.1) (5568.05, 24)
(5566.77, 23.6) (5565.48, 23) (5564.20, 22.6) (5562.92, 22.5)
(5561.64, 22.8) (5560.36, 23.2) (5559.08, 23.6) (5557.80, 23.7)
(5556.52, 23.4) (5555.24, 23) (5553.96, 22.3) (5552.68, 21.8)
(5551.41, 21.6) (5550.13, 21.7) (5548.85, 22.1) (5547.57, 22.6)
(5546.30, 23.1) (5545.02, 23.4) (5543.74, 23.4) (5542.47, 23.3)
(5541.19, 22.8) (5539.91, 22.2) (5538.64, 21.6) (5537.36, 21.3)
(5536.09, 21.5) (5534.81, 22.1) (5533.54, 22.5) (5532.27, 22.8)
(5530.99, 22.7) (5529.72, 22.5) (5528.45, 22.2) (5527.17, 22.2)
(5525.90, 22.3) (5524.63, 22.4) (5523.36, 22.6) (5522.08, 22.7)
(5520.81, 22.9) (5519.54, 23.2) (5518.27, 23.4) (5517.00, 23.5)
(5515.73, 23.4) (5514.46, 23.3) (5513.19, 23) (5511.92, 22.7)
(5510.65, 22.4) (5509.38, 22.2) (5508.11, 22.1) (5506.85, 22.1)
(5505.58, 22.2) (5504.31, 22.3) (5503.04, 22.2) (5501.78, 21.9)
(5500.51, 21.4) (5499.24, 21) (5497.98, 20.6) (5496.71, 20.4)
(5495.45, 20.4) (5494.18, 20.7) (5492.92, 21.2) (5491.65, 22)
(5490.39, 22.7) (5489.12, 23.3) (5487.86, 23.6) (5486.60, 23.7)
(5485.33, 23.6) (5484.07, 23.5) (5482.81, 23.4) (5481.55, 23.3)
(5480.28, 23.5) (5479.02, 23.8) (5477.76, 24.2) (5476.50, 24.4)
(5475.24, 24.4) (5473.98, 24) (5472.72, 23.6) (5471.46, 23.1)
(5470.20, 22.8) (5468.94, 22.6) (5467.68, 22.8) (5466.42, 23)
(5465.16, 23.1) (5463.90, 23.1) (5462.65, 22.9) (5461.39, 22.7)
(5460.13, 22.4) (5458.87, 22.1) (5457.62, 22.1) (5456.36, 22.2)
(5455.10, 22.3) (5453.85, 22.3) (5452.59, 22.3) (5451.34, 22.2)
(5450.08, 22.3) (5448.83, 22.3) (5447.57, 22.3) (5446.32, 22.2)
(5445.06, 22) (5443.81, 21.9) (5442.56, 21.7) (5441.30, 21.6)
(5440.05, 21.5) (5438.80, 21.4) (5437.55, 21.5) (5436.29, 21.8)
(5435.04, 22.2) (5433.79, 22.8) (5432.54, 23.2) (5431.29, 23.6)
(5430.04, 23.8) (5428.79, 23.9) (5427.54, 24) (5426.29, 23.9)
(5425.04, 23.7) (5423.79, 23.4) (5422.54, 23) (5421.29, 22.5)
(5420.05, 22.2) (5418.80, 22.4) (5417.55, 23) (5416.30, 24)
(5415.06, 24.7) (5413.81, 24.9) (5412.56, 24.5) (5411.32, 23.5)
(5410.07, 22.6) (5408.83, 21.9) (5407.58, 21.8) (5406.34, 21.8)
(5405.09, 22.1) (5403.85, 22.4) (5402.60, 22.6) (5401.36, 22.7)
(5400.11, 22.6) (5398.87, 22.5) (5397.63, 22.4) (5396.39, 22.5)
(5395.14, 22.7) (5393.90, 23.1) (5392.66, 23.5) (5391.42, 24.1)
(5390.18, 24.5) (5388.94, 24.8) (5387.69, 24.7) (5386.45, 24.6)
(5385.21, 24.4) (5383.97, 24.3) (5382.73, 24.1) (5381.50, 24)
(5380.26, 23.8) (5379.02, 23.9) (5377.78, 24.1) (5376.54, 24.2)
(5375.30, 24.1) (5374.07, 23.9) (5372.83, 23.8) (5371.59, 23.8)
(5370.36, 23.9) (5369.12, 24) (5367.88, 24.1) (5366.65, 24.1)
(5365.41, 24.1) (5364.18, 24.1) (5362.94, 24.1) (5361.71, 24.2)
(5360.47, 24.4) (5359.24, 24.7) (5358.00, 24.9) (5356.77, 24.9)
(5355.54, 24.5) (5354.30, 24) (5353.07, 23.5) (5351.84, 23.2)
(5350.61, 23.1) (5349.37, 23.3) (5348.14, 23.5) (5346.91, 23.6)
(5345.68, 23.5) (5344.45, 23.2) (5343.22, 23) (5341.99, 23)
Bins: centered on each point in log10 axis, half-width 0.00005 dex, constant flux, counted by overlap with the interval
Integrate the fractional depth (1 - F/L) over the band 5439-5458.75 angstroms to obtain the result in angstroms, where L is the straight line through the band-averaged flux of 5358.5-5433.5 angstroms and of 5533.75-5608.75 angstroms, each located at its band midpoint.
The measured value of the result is 0.9 angstroms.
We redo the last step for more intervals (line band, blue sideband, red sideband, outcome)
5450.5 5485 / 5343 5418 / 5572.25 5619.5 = -0.4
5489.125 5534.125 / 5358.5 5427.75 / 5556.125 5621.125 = 0.7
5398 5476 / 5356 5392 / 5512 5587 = 2.6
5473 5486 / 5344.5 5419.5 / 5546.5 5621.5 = -0.5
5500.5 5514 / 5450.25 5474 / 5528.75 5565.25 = 0.2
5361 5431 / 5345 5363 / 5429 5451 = -1.2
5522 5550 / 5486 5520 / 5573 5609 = -0.8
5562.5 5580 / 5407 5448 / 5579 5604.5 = -0.6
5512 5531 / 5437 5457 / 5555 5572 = 0.0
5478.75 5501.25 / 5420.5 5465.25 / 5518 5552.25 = 0.2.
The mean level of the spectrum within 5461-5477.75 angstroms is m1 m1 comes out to 23.3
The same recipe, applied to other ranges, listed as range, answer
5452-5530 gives 22.6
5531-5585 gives 22.3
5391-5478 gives 22.8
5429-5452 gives 22.3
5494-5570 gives 22.5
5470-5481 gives 23.8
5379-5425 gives 23.3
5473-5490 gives 23.7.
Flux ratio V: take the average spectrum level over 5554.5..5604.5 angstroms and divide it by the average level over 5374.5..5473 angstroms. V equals 1.0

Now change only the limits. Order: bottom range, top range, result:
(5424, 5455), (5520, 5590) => 0.99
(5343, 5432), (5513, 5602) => 0.94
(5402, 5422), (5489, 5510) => 0.94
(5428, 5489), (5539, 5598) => 0.97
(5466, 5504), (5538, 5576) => 1.00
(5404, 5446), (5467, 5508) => 0.99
